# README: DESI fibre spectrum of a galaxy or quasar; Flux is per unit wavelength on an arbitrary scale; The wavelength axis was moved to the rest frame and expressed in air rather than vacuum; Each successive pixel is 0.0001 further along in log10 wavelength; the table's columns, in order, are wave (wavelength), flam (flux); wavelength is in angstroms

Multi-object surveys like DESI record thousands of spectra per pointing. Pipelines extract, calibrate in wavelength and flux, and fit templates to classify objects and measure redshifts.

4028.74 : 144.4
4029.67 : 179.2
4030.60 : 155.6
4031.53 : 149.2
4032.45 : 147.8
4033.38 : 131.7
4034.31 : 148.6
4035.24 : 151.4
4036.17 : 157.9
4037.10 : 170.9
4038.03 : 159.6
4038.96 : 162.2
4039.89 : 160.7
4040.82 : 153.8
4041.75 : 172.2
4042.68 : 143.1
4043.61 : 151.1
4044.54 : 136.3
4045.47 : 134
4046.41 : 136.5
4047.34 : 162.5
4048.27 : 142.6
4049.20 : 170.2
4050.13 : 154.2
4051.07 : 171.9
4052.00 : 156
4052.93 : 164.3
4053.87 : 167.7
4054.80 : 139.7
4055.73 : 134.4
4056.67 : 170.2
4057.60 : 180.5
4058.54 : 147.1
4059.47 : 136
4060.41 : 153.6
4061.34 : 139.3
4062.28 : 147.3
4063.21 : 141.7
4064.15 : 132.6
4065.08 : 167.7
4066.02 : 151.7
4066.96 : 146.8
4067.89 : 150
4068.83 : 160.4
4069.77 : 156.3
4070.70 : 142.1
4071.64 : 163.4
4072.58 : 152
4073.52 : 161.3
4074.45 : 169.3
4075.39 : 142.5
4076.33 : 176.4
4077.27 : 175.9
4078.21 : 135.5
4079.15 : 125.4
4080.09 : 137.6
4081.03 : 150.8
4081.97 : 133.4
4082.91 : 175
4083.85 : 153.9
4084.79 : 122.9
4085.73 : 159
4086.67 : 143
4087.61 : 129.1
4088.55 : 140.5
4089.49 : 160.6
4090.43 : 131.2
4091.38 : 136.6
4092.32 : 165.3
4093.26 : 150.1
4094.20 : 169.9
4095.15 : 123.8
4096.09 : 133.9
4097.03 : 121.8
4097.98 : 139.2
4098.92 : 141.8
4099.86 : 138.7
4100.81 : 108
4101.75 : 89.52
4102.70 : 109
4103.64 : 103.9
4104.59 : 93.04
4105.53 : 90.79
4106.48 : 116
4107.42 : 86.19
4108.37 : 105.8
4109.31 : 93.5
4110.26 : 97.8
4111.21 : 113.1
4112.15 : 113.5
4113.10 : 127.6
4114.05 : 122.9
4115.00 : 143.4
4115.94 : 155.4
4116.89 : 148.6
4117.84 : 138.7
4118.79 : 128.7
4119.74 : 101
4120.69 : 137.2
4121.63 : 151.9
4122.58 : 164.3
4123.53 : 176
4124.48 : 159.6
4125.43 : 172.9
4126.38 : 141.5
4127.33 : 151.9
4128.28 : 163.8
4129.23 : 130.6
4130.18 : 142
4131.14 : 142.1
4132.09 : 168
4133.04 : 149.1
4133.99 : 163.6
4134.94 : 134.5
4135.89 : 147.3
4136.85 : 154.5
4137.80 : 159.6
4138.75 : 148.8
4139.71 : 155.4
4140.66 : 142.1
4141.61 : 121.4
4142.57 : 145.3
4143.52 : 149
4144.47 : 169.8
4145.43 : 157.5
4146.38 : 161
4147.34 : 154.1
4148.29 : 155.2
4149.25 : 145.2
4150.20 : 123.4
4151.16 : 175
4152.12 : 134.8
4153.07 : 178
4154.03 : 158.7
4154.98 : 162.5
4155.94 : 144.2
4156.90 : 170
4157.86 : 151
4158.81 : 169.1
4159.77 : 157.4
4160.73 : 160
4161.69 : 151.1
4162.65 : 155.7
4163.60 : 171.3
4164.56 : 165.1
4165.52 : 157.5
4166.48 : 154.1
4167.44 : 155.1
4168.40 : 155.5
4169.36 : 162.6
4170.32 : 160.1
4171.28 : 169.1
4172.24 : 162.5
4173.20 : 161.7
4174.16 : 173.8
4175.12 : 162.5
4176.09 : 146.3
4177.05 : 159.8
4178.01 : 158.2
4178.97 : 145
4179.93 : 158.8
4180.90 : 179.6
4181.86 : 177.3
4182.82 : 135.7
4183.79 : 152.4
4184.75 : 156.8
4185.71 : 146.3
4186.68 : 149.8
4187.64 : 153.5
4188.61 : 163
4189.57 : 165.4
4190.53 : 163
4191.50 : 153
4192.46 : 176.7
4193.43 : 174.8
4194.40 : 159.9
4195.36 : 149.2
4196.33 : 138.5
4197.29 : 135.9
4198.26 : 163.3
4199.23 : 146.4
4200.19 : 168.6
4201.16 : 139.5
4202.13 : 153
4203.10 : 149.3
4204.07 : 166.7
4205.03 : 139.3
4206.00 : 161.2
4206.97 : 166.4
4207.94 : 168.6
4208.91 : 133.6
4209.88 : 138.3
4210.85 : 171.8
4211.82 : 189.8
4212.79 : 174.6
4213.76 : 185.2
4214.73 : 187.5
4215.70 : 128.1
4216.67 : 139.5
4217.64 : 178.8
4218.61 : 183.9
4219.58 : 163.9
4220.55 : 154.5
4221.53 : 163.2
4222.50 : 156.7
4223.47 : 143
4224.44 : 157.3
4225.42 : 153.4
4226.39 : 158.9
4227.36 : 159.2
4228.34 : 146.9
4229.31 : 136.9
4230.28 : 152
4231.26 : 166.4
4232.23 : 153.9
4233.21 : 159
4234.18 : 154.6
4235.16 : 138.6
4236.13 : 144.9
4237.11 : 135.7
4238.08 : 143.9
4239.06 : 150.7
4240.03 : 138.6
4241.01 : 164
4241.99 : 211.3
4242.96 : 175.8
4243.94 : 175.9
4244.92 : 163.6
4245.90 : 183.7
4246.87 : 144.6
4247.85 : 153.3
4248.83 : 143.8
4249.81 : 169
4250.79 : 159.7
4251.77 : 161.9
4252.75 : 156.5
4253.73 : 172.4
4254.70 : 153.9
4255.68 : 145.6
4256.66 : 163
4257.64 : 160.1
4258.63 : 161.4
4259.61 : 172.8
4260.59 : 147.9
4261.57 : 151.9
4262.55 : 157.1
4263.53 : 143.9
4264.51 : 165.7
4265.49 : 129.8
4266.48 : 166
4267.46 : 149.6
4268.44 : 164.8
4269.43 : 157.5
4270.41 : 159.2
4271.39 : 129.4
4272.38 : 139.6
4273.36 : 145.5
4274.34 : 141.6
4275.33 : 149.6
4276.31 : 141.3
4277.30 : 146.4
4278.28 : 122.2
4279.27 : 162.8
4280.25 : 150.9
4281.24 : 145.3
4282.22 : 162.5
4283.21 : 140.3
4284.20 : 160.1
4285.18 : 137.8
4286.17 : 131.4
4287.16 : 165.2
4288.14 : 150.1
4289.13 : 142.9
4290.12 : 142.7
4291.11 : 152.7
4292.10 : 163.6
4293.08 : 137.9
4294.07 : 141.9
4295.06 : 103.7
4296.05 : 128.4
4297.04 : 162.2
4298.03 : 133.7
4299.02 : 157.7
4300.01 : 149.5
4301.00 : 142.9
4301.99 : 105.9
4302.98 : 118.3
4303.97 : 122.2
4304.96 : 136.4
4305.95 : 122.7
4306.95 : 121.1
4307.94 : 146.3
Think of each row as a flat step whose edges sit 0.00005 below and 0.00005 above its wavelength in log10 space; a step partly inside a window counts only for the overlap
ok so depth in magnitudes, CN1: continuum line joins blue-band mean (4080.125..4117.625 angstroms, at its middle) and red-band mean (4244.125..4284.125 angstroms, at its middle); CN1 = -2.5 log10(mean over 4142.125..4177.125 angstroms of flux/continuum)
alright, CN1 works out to -0.145 mag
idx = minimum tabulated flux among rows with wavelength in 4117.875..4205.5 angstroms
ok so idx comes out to 101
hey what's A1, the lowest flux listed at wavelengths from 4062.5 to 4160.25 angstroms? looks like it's 86.19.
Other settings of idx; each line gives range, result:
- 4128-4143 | 121.4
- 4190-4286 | 122.2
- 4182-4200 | 135.7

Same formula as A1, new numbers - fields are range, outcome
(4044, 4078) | 132.6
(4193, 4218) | 128.1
